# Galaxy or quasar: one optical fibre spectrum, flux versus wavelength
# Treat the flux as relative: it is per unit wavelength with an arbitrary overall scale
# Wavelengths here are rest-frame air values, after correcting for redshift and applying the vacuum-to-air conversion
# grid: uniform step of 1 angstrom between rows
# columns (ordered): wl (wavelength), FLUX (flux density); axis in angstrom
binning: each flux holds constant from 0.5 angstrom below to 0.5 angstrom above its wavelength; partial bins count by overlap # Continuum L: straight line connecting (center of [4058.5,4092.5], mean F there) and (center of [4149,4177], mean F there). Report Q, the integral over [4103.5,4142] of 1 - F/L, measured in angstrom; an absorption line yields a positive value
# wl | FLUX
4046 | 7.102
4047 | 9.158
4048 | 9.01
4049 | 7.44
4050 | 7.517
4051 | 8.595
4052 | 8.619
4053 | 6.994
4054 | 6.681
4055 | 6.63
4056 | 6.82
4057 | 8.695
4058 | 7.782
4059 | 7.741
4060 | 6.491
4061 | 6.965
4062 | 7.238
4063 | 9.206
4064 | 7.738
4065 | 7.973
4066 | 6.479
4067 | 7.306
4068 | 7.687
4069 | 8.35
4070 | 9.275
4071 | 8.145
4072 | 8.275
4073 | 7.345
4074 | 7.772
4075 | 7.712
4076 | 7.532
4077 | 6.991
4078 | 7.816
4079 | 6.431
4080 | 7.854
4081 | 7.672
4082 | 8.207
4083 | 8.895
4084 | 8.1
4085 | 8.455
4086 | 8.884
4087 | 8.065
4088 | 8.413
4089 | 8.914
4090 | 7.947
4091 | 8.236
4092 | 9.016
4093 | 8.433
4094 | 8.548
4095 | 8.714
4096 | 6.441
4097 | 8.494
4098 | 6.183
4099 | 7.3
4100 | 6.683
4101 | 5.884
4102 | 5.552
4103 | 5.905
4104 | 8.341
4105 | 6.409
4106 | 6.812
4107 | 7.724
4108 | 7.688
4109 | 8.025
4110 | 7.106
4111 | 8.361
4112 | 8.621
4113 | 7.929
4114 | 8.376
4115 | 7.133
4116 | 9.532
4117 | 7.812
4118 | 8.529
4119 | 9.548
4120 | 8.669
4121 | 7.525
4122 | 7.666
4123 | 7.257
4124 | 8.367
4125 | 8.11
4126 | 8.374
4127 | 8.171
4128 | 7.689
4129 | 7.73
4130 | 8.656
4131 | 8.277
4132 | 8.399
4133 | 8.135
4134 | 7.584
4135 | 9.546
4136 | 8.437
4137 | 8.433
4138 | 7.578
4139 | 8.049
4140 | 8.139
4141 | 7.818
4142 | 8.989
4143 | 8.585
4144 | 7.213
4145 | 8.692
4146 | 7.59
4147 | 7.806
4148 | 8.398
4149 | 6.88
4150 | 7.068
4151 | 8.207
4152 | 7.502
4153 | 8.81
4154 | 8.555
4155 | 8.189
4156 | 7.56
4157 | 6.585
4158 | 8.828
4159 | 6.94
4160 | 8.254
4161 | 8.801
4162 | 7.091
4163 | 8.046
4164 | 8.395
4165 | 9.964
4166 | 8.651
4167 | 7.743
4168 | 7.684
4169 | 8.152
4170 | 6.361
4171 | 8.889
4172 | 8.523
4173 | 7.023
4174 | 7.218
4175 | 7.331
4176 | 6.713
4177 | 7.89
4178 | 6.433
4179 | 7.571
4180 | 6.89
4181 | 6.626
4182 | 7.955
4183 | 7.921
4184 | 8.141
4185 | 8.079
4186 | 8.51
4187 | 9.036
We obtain -0.9 angstrom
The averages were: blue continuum 7.92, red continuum 7.87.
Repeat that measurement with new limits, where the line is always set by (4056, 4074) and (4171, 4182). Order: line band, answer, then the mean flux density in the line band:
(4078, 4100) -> -1.0 angstrom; 8.02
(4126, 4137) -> -1.1 angstrom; 8.28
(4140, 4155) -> -1.2 angstrom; 8.02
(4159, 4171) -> -1.2 angstrom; 8.09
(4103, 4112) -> 0.1 angstrom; 7.53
